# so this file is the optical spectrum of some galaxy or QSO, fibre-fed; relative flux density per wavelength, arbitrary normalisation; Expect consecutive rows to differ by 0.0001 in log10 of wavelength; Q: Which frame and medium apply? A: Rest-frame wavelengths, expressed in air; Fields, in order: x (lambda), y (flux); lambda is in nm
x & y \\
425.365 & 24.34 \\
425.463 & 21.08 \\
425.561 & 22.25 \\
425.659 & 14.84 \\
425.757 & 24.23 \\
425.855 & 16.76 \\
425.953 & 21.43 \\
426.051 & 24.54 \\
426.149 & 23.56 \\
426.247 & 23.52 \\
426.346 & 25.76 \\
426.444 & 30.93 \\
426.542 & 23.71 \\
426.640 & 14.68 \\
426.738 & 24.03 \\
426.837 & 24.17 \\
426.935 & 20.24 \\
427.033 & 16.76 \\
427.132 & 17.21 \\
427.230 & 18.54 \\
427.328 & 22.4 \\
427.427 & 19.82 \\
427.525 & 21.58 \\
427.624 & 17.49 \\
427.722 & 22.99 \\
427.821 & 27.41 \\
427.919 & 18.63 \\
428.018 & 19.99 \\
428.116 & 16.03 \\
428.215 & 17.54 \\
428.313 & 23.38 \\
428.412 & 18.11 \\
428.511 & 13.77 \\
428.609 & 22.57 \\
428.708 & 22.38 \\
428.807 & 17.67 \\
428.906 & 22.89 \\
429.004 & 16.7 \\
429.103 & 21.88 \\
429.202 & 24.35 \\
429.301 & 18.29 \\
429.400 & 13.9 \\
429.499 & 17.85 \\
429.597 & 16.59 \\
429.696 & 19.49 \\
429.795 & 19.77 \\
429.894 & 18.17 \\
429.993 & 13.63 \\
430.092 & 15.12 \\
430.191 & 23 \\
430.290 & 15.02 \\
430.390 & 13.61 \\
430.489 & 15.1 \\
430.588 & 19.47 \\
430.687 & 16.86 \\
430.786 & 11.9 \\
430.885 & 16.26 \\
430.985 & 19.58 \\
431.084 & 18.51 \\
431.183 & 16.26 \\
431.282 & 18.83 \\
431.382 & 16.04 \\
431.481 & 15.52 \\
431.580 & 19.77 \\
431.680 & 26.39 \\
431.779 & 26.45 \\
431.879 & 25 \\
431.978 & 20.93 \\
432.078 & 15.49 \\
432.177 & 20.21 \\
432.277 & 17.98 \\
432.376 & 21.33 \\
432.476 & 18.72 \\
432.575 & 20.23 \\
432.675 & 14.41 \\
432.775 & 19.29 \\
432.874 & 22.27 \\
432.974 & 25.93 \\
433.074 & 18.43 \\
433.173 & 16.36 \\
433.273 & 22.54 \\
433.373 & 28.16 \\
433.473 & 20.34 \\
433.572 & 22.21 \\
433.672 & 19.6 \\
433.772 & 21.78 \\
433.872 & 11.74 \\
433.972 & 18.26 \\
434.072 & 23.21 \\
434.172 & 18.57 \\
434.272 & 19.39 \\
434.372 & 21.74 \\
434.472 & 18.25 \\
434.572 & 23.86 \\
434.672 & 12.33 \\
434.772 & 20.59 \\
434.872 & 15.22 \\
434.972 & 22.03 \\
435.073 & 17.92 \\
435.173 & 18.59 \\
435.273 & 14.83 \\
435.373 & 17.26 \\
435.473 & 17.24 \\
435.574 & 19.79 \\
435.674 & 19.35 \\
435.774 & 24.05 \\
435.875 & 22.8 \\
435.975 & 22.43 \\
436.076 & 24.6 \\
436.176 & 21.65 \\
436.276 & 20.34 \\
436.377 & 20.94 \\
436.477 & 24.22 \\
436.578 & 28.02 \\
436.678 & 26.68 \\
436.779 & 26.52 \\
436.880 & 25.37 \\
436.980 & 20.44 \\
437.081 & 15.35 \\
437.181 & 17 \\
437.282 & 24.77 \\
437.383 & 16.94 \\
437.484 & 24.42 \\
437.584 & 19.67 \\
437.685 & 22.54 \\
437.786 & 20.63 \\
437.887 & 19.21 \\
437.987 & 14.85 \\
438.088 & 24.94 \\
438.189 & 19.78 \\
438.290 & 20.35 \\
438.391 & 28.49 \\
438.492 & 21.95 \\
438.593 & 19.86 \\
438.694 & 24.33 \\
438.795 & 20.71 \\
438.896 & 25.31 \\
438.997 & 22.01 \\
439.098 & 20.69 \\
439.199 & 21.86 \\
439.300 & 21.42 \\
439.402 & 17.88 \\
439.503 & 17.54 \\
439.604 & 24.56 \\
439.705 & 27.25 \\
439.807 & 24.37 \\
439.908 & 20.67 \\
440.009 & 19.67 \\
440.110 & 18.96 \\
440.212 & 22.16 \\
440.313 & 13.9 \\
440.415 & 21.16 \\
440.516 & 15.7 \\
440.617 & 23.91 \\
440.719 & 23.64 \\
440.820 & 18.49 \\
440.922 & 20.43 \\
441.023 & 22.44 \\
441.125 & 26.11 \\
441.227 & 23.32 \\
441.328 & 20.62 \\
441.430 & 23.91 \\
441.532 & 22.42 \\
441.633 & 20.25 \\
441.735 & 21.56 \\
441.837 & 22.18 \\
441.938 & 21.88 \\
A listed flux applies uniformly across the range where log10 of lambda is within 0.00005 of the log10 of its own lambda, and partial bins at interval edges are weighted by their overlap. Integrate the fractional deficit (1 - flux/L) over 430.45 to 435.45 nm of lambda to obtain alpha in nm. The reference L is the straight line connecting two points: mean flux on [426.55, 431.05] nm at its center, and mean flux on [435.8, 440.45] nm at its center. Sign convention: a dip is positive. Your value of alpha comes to 0.22 nm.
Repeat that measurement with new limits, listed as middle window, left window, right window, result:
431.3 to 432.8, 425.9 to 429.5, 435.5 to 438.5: 0.10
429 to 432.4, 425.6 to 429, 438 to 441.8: 0.42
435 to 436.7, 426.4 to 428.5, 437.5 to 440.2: 0.01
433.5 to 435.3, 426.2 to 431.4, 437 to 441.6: 0.12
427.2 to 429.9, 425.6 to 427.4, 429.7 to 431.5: -0.07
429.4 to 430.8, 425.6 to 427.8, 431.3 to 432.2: 0.27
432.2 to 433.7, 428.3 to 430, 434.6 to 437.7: -0.04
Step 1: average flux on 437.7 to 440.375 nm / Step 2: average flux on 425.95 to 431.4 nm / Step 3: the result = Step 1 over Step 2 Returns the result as 1.1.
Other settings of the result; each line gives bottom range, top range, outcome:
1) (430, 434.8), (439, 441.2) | 1.10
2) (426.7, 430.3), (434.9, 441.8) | 1.10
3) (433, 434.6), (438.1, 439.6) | 1.07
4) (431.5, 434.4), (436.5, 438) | 1.06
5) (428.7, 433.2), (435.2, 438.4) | 1.14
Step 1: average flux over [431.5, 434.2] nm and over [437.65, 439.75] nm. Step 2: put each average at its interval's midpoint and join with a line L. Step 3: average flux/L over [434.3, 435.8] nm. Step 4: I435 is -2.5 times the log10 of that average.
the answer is 0.12 mag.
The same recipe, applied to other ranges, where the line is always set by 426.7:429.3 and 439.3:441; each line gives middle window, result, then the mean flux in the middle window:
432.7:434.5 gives 0.00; 20.4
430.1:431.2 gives 0.21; 16.8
